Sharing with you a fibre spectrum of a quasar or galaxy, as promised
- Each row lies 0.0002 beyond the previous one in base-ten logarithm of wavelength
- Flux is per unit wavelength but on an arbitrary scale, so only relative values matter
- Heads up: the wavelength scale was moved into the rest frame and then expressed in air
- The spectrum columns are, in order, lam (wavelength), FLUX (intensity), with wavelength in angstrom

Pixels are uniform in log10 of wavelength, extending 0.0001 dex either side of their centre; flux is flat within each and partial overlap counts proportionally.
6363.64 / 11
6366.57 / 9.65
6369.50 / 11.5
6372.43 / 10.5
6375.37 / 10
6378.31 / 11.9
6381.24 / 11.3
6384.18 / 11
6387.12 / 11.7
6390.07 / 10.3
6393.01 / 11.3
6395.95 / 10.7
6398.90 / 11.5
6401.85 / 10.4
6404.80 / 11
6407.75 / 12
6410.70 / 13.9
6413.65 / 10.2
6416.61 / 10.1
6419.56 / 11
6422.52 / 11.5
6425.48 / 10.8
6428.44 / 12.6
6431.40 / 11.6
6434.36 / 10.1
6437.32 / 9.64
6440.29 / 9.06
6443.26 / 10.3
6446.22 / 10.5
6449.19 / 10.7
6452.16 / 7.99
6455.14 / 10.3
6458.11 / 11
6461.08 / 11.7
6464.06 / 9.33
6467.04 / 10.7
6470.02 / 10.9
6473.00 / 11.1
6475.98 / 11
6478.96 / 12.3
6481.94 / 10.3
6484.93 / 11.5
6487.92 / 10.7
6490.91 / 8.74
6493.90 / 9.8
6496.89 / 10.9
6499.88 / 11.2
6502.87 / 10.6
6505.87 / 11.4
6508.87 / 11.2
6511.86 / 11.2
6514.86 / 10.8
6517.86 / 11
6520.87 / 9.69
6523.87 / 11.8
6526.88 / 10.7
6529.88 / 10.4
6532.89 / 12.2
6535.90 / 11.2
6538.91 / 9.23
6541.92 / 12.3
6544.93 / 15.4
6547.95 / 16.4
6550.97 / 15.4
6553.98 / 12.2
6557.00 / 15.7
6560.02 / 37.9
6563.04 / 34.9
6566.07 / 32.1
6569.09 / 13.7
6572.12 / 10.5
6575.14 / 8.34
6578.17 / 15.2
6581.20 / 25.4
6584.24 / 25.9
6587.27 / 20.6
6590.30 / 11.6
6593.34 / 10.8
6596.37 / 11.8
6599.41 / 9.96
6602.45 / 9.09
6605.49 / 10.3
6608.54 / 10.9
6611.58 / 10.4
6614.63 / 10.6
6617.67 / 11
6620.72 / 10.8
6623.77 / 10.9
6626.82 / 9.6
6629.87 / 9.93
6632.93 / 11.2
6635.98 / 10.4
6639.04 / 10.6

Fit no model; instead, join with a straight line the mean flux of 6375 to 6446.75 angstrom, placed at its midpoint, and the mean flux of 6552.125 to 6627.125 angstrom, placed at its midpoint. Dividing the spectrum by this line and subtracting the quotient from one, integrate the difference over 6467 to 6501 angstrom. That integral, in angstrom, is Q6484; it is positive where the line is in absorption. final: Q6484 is 5.65 angstrom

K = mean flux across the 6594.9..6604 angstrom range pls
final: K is 10.3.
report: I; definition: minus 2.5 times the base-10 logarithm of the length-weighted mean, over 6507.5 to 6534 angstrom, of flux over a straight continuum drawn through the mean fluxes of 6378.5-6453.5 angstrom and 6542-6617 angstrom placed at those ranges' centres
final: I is 0.29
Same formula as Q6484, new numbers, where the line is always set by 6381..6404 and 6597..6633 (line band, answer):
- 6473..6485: -0.5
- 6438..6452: 1.2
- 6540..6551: -4.2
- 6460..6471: 0.2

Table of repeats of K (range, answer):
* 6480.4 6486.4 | 10.9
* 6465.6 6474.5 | 10.9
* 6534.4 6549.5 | 12.9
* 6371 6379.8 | 10.8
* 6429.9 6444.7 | 10.1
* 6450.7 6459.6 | 9.77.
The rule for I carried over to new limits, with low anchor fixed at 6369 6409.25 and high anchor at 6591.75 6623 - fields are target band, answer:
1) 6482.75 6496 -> 0.065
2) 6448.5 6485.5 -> 0.024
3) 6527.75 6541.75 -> -0.017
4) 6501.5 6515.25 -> -0.026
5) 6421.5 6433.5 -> -0.055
